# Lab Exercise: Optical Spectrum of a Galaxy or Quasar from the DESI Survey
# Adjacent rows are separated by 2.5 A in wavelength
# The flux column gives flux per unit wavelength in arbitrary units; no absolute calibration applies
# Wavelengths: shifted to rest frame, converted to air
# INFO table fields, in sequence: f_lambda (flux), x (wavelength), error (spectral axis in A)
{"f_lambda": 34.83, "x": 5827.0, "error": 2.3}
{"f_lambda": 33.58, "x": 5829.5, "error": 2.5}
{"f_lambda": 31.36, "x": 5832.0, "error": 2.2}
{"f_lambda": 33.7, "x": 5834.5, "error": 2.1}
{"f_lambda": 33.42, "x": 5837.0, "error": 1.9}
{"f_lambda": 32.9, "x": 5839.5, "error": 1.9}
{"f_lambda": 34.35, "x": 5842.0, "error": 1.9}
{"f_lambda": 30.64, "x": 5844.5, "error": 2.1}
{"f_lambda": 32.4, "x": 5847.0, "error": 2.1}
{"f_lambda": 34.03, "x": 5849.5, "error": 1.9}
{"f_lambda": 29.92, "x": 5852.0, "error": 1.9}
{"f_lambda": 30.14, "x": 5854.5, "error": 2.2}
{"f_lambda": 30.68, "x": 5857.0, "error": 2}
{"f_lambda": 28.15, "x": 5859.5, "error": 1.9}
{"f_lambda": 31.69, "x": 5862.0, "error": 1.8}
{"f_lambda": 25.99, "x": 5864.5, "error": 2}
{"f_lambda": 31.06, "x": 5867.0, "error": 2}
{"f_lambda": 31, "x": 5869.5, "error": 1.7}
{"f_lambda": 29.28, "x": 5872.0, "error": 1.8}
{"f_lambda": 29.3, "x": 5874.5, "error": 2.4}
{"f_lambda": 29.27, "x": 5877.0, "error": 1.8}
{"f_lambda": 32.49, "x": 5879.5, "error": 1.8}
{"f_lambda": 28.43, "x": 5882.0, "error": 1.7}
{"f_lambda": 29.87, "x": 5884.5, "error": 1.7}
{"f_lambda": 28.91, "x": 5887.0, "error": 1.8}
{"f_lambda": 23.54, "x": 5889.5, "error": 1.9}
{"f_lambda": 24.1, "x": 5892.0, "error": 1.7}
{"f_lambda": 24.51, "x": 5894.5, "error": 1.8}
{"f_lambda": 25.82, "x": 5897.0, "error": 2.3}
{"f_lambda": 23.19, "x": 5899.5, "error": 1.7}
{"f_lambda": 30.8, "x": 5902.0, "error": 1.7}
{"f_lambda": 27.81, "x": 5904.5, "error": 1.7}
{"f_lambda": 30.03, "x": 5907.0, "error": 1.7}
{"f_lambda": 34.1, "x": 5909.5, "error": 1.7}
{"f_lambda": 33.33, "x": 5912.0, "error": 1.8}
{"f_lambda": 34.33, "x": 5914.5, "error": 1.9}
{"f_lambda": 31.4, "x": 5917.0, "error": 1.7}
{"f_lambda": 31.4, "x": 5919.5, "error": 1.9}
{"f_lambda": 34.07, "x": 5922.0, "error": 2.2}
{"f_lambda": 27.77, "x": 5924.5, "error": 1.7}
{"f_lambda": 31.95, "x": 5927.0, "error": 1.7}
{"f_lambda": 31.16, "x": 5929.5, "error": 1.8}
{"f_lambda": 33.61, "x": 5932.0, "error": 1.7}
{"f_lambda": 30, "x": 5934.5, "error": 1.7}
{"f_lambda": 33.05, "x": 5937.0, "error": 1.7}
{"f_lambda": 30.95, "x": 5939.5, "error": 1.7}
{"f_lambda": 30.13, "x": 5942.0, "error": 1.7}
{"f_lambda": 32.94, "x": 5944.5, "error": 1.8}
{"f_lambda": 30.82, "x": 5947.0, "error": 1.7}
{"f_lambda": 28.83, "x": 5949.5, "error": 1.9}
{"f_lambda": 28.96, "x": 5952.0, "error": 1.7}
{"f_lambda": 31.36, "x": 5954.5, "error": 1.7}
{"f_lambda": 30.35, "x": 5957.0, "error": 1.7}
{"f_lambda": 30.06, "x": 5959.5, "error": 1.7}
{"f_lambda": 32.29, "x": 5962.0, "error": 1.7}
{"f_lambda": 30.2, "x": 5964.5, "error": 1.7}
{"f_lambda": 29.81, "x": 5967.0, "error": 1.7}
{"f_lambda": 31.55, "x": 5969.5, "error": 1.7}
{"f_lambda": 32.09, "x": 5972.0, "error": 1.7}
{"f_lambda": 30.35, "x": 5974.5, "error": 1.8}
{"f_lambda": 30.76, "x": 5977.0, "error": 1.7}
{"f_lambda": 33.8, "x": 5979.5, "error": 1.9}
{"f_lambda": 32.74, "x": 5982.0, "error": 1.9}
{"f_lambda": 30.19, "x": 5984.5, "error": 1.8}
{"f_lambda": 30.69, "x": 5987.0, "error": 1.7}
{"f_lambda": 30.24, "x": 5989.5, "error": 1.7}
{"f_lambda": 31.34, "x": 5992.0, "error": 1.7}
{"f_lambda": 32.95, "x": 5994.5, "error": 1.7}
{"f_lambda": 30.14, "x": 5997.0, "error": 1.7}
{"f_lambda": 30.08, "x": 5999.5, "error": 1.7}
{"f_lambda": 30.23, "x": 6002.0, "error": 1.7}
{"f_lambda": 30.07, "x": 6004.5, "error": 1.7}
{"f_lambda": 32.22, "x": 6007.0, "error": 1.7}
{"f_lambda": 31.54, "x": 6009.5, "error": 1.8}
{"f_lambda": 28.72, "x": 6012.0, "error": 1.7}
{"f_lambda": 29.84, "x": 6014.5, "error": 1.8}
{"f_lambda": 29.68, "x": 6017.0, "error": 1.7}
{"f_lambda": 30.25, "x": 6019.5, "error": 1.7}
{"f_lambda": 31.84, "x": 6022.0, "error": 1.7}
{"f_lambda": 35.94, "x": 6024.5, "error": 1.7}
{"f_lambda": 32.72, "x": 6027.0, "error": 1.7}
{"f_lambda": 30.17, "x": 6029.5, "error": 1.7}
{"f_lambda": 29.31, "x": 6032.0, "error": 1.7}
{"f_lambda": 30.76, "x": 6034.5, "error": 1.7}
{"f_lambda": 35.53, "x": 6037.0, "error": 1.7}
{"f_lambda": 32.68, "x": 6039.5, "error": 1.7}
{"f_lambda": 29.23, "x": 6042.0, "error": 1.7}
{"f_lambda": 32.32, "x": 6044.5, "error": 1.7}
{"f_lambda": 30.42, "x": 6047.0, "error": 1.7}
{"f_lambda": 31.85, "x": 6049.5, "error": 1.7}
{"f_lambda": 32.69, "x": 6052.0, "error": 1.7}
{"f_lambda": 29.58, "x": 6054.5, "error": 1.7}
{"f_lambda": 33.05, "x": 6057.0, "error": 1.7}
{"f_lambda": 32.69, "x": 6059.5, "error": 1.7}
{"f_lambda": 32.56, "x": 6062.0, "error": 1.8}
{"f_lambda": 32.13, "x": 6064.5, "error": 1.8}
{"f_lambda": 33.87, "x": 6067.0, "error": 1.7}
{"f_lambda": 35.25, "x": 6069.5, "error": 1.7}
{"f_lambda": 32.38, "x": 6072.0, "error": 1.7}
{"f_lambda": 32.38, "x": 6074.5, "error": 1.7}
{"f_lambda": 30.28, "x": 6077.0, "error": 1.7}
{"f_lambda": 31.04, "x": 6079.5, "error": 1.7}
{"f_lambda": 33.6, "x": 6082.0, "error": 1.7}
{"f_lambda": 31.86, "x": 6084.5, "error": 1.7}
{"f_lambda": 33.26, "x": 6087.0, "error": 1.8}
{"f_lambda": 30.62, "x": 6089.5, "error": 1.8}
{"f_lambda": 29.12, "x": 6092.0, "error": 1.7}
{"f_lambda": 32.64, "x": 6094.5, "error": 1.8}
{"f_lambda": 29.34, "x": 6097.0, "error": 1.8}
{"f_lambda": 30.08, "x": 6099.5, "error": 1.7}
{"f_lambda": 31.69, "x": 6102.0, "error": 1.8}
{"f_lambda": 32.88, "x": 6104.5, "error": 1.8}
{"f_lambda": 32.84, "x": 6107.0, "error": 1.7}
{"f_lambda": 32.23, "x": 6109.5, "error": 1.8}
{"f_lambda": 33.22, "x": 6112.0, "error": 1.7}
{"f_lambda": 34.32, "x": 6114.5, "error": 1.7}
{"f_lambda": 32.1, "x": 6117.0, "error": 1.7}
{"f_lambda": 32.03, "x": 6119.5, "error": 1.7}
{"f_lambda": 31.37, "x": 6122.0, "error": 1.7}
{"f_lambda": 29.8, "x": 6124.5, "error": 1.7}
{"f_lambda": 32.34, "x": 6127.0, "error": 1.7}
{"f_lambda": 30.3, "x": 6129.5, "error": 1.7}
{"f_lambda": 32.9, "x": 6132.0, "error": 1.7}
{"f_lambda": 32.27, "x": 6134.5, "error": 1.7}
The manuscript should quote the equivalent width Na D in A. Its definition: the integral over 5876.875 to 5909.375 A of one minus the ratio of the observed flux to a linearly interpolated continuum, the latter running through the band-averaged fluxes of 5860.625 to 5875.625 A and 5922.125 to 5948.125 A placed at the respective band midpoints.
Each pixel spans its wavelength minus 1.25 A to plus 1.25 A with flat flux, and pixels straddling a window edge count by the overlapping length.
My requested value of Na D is 2.7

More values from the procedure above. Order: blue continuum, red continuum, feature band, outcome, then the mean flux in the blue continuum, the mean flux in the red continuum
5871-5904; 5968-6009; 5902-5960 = -4.1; 27.6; 31.2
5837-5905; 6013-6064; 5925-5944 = -0.8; 29.4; 31.6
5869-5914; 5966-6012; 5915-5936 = -1.4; 28.7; 31.1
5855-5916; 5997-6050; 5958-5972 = -0.3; 29.1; 31.2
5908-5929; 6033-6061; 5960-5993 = 0.9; 32.2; 31.9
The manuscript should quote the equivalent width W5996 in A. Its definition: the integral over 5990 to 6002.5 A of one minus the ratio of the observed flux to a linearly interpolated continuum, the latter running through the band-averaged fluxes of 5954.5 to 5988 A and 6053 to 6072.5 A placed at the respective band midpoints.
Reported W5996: 0.2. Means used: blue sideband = 31.2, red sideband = 32.7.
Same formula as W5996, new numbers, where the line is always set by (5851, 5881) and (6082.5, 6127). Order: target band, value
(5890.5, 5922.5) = 0.8 A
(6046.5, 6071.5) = -0.8 A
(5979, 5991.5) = -0.2 A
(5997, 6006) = 0.2 A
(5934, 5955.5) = -0.2 A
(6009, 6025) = 0.1 A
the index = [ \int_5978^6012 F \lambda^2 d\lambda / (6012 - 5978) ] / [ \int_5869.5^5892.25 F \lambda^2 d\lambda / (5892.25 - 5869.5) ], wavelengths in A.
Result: 1.13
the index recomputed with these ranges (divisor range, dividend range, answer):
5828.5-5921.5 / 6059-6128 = 1.14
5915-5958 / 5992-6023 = 1.01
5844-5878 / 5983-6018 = 1.06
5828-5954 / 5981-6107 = 1.09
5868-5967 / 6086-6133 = 1.13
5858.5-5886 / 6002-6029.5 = 1.10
